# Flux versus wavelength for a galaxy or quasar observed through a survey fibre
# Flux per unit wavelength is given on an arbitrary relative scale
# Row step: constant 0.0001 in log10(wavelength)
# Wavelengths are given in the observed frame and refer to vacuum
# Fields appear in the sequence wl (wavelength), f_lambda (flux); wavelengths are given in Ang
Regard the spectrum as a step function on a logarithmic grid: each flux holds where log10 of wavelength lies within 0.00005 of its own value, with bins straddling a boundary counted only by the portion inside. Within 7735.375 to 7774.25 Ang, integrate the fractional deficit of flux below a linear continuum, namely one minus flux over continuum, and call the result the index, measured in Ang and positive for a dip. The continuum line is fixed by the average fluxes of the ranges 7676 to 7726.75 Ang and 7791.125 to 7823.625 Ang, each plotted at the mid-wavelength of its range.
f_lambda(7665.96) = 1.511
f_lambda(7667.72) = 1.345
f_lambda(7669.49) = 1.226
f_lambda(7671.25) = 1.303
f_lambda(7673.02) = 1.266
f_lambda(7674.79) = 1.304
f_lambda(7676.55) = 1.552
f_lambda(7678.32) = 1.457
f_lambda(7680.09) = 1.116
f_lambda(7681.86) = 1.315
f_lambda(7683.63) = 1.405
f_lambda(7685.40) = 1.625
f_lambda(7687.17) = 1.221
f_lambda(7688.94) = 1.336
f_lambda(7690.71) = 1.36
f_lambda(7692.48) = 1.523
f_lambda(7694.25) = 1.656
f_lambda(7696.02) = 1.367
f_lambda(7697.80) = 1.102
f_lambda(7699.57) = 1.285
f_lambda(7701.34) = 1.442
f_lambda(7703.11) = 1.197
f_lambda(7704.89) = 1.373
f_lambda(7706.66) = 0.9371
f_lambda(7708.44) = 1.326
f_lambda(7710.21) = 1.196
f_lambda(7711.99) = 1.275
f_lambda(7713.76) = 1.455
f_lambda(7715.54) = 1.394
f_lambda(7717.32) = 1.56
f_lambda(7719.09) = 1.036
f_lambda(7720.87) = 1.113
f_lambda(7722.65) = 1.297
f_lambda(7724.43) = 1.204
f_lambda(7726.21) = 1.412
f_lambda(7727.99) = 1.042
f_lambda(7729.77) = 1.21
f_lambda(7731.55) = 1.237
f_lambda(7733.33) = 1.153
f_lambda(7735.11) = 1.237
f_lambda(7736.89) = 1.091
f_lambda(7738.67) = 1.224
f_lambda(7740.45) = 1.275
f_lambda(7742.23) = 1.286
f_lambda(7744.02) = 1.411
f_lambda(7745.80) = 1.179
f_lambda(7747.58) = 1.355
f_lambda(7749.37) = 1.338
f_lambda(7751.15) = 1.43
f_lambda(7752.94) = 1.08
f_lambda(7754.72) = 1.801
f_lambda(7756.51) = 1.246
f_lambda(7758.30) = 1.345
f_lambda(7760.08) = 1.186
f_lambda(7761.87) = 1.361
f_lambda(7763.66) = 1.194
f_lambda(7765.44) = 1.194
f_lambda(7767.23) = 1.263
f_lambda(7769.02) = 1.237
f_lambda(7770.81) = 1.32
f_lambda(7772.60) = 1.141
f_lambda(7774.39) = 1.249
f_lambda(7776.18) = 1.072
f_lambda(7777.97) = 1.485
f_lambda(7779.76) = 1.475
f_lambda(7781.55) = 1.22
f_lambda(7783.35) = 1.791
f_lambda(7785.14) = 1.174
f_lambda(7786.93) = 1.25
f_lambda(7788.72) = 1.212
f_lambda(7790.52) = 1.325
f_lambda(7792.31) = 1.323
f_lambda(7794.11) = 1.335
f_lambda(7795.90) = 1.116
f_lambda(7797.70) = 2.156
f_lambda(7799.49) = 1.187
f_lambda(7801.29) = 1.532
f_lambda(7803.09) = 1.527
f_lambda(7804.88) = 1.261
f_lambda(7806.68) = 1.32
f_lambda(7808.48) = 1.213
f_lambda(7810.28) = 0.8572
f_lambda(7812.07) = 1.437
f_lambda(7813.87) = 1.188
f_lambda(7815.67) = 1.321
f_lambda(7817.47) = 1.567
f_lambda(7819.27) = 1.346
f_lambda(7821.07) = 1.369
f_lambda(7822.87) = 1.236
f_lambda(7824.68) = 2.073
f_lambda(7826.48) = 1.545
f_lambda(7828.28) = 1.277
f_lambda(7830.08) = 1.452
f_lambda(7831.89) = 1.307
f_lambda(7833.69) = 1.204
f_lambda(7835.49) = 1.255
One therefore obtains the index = 1.6 Ang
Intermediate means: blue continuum 1.33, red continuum 1.35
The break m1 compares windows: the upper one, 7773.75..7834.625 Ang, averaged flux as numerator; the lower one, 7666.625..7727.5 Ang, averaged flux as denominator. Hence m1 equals 1.03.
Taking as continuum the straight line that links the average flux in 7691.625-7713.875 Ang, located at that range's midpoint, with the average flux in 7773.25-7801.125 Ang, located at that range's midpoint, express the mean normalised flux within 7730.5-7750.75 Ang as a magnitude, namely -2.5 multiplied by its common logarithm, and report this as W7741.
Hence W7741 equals 0.06 mag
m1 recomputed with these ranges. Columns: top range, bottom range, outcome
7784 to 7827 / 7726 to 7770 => 1.08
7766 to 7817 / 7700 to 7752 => 1.05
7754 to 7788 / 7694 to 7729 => 1.03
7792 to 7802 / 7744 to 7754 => 1.11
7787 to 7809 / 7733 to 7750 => 1.09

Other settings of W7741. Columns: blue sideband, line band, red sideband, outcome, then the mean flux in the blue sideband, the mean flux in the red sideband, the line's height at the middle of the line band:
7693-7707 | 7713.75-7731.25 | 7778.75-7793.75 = 0.05 mag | 1.32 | 1.35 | 1.32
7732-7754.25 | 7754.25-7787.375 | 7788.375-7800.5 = 0.02 mag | 1.27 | 1.39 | 1.33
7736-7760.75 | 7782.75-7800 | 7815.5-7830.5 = 0.01 mag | 1.3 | 1.47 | 1.4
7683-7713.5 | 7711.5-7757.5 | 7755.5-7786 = 0.03 mag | 1.33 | 1.29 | 1.31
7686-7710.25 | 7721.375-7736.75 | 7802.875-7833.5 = 0.10 mag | 1.32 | 1.36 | 1.33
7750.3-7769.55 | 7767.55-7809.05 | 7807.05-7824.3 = -0.03 mag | 1.3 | 1.31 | 1.31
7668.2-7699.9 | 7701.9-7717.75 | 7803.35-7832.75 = 0.05 mag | 1.36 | 1.36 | 1.36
